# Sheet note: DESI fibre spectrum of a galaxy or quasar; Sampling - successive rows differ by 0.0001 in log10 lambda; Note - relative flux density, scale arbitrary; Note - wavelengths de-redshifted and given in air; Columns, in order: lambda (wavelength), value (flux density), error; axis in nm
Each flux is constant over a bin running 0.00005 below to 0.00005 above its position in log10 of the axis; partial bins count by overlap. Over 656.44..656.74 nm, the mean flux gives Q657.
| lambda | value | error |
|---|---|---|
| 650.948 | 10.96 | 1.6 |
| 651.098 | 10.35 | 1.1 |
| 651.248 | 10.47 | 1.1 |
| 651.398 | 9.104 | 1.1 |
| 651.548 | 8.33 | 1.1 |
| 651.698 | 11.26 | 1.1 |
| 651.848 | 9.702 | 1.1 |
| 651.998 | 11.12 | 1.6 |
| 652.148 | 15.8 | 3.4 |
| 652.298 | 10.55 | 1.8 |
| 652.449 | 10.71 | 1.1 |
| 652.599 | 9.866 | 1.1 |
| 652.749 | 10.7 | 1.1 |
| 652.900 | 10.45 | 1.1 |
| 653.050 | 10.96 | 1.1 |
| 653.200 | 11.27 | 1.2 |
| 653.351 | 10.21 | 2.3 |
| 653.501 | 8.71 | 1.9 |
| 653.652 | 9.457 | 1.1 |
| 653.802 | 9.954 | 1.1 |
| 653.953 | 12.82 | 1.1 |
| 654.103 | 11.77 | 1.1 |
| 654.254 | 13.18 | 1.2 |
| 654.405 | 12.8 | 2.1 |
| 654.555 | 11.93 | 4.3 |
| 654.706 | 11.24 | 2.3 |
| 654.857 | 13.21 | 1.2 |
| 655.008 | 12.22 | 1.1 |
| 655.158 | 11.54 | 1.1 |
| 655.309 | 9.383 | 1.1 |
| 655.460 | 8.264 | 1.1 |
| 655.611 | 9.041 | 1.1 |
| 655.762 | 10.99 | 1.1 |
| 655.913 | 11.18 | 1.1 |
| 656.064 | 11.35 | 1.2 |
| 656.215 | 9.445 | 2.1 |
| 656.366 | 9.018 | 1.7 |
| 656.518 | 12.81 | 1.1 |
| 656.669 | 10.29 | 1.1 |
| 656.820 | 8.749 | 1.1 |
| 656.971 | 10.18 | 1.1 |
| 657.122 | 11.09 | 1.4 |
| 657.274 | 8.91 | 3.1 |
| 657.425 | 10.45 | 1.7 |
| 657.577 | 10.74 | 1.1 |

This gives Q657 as 11.5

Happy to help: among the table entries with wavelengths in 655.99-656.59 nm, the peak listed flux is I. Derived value 12.81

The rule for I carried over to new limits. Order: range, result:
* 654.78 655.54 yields 13.21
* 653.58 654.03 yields 12.82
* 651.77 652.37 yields 15.8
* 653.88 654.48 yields 13.18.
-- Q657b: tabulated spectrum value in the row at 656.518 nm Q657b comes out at 12.81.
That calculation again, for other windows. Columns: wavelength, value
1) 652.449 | 10.71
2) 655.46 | 8.264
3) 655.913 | 11.18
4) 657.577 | 10.74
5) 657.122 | 11.09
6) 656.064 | 11.35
